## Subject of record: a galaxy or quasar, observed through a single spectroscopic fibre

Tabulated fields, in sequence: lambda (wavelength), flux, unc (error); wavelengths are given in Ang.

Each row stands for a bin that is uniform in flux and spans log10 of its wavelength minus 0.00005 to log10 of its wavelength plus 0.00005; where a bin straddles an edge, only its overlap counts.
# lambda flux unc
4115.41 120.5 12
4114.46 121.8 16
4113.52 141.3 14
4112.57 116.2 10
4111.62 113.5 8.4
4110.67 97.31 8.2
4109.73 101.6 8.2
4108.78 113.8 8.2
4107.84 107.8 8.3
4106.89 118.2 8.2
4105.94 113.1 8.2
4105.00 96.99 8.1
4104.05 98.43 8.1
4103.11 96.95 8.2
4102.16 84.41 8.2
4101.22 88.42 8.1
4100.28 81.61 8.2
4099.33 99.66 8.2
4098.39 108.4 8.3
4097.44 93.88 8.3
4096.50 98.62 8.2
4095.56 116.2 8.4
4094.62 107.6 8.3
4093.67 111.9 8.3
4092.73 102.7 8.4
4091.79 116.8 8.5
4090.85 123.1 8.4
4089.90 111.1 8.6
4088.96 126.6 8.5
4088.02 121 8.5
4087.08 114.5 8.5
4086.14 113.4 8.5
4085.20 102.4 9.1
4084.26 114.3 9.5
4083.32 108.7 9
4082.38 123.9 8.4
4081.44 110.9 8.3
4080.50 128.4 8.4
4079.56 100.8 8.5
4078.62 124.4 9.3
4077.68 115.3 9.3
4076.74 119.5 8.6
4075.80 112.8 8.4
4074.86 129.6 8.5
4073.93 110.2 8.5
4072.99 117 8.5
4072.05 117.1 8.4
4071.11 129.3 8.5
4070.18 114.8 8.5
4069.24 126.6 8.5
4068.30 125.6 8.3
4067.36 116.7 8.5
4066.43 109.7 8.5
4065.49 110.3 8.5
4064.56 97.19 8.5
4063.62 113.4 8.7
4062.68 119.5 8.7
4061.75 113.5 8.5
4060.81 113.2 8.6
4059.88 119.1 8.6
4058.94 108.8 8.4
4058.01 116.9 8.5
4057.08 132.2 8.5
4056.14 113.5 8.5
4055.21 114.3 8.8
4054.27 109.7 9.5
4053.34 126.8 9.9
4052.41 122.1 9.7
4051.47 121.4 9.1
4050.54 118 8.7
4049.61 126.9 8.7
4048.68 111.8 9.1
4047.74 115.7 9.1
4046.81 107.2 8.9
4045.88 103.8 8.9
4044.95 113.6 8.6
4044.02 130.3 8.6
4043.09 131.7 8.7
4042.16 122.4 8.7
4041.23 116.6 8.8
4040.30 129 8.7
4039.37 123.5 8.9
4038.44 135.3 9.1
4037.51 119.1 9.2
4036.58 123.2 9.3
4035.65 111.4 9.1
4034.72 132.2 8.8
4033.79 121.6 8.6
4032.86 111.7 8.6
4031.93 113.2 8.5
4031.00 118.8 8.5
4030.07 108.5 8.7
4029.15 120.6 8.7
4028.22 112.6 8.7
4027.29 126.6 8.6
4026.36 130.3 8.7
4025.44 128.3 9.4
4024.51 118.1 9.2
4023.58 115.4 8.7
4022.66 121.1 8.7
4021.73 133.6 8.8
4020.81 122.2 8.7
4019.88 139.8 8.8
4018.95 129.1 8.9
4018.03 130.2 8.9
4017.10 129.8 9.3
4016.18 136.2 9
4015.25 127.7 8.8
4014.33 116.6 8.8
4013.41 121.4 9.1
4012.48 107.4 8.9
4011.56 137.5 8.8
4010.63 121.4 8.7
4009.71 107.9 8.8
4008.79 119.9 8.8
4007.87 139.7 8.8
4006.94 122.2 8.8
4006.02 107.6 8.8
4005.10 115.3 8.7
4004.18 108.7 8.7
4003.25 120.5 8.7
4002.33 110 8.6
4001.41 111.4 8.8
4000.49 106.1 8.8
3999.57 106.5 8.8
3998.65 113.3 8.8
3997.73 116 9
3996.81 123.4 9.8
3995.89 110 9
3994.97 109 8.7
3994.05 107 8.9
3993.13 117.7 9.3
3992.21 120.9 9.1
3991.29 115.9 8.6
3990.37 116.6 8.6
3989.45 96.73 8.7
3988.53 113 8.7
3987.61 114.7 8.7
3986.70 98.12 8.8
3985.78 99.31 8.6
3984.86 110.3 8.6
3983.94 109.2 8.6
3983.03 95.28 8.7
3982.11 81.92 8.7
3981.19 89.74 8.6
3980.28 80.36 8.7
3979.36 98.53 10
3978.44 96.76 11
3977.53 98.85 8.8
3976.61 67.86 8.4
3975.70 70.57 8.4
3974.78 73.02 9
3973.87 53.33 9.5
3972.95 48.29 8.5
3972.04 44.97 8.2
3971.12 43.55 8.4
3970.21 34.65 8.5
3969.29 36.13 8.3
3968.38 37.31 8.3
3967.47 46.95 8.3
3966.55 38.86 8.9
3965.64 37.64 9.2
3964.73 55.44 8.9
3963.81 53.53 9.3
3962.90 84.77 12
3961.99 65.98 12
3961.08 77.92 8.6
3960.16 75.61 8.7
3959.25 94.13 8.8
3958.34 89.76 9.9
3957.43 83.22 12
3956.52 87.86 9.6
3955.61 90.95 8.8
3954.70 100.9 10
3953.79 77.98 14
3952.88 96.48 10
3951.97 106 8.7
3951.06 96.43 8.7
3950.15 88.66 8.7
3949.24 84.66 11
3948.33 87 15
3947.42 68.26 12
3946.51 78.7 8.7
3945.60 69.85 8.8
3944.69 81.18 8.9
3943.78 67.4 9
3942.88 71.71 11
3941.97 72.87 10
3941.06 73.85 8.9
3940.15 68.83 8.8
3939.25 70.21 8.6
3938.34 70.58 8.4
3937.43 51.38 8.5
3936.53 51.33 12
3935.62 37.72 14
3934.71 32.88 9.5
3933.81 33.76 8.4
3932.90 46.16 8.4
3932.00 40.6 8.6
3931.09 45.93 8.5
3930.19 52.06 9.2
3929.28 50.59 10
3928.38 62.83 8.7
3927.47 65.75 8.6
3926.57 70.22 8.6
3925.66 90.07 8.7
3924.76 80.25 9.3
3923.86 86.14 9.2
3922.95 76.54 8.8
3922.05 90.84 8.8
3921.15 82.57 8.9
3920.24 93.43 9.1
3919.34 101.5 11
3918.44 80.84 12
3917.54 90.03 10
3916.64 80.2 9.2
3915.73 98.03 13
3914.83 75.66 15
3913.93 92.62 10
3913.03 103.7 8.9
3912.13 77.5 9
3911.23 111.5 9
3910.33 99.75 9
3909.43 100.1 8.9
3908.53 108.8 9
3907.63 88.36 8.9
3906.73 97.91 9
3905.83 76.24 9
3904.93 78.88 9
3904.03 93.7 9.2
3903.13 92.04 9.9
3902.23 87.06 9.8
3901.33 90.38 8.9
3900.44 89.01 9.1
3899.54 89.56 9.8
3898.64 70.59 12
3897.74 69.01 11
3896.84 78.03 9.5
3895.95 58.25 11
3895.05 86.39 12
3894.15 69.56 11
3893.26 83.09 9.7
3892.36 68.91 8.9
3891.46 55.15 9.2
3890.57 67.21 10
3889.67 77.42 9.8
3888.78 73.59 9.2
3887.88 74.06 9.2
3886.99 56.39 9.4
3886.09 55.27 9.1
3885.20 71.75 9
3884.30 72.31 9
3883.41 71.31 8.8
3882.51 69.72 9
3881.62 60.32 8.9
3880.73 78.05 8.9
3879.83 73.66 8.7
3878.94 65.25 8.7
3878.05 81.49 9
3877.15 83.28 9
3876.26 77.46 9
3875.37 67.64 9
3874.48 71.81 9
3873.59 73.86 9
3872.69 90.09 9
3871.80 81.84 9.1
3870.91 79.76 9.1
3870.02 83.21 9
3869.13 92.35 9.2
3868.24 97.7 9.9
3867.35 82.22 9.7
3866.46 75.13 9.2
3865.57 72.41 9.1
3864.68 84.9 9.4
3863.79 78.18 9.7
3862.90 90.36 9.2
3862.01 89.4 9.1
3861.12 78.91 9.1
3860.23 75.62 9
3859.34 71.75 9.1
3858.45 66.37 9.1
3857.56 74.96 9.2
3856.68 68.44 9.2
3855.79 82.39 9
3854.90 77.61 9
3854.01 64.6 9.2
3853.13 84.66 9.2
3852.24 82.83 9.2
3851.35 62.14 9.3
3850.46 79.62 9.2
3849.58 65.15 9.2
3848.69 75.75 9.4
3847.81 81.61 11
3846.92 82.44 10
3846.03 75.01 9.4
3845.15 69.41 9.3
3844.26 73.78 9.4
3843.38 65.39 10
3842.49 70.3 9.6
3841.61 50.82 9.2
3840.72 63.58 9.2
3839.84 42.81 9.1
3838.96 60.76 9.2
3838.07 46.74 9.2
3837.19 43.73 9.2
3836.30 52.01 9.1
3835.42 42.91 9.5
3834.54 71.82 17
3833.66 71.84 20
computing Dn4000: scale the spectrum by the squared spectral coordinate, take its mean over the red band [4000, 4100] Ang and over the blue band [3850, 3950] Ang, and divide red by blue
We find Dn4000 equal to 1.67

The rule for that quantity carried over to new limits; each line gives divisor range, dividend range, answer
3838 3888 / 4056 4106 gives 1.69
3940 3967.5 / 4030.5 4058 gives 1.63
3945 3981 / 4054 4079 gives 1.70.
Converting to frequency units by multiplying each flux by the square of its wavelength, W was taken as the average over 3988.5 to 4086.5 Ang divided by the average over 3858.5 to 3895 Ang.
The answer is 1.70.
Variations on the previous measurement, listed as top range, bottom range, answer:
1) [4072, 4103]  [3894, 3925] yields 1.38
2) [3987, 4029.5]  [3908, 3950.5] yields 1.66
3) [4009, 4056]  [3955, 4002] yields 1.46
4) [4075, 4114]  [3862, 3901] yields 1.61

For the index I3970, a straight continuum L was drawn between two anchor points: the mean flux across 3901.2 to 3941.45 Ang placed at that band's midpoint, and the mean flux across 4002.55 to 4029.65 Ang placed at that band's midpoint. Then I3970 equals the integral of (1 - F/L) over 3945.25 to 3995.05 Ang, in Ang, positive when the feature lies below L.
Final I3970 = 9.2 Ang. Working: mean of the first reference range 76.5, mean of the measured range 82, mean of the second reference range 123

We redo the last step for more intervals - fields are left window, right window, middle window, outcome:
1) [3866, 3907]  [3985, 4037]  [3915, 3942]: 6.56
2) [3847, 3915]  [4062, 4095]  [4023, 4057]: -3.54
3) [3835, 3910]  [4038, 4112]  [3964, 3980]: 6.14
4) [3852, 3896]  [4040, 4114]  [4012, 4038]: -4.68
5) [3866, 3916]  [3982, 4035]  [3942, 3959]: 2.46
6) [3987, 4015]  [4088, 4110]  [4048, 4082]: -2.59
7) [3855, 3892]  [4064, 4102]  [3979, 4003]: -2.64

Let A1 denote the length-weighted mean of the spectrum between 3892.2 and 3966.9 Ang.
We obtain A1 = 77.1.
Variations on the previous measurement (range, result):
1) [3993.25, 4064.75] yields 119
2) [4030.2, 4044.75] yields 122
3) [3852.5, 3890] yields 76.2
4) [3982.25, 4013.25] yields 113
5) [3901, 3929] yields 87.6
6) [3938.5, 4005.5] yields 85.8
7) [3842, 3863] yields 75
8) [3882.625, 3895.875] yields 69.8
